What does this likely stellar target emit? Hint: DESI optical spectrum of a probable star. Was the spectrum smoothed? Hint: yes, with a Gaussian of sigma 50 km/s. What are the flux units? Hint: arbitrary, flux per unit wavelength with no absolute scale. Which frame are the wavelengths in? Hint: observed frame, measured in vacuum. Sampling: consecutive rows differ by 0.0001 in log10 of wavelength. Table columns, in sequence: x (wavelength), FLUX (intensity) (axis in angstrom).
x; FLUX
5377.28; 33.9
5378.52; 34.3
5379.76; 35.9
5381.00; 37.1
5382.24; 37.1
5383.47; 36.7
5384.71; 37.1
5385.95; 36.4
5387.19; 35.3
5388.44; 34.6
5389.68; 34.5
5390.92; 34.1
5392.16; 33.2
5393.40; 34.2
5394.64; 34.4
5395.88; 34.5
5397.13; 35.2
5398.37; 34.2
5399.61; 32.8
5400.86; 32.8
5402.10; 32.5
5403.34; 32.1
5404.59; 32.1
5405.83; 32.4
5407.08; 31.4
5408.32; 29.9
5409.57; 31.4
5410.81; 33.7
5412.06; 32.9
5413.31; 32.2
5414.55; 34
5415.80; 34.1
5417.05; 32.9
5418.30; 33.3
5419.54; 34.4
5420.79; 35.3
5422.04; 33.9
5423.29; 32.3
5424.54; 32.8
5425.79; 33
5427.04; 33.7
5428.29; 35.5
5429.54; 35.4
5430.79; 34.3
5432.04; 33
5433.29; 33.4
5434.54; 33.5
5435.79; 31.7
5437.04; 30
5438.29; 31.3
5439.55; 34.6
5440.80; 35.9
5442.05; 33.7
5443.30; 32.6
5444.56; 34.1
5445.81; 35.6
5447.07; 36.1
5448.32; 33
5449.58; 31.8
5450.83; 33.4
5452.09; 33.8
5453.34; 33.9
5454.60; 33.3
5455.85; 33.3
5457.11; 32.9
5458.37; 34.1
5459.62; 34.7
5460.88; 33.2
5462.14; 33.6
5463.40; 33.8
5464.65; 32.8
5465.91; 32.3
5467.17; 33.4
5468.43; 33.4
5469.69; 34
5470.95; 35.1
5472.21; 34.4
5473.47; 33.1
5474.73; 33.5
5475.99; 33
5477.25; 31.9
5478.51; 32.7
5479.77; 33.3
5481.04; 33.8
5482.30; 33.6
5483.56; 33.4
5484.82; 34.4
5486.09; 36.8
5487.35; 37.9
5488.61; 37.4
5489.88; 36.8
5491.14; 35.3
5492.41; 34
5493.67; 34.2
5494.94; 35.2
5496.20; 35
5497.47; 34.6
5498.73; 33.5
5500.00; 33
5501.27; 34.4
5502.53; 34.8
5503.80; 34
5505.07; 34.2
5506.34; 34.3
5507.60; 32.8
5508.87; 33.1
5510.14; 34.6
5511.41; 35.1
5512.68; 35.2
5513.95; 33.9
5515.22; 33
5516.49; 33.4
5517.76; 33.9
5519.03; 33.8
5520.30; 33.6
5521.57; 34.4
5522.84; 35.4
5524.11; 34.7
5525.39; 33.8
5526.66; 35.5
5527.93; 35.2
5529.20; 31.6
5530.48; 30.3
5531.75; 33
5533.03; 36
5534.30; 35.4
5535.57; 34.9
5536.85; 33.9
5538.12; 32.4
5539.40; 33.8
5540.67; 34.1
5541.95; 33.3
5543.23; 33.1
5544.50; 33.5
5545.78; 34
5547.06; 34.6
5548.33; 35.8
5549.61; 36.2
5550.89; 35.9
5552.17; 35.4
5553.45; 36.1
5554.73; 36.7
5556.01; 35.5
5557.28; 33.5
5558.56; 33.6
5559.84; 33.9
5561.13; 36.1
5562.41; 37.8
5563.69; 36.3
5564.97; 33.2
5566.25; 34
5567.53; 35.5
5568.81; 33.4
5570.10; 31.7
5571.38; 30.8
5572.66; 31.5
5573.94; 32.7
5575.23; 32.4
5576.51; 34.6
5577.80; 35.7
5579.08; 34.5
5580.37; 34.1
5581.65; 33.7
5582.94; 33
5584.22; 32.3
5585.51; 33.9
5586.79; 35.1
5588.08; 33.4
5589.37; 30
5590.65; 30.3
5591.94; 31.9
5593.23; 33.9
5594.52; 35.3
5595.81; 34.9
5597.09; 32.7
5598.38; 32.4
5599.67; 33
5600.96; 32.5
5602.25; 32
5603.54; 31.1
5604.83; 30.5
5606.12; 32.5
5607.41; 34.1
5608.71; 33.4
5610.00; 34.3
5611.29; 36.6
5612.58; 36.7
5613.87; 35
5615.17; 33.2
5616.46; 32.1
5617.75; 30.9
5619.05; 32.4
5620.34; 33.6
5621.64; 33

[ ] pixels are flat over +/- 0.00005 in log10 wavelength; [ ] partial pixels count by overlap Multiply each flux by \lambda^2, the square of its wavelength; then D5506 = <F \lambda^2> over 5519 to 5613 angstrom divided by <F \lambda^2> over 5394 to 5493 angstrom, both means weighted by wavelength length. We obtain 1.05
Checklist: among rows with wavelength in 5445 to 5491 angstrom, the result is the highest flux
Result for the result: 37.9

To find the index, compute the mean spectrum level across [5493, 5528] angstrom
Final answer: 34.2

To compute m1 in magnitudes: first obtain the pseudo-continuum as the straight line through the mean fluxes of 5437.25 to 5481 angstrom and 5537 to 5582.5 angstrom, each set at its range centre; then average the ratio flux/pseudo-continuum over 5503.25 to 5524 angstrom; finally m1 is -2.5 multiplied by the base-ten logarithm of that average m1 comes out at 0.00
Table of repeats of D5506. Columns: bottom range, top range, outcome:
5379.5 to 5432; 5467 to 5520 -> 1.04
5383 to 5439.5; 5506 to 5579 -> 1.07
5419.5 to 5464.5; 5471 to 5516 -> 1.04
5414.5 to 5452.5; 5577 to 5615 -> 1.05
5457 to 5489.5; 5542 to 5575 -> 1.04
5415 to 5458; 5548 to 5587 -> 1.07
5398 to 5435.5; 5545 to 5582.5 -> 1.10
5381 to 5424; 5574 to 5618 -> 1.06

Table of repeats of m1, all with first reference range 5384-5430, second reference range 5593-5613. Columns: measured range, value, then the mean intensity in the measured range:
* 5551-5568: -0.05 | 35.2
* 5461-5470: 0.01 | 33.3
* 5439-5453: -0.02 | 34.1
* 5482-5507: -0.04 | 34.9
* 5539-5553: -0.03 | 34.5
